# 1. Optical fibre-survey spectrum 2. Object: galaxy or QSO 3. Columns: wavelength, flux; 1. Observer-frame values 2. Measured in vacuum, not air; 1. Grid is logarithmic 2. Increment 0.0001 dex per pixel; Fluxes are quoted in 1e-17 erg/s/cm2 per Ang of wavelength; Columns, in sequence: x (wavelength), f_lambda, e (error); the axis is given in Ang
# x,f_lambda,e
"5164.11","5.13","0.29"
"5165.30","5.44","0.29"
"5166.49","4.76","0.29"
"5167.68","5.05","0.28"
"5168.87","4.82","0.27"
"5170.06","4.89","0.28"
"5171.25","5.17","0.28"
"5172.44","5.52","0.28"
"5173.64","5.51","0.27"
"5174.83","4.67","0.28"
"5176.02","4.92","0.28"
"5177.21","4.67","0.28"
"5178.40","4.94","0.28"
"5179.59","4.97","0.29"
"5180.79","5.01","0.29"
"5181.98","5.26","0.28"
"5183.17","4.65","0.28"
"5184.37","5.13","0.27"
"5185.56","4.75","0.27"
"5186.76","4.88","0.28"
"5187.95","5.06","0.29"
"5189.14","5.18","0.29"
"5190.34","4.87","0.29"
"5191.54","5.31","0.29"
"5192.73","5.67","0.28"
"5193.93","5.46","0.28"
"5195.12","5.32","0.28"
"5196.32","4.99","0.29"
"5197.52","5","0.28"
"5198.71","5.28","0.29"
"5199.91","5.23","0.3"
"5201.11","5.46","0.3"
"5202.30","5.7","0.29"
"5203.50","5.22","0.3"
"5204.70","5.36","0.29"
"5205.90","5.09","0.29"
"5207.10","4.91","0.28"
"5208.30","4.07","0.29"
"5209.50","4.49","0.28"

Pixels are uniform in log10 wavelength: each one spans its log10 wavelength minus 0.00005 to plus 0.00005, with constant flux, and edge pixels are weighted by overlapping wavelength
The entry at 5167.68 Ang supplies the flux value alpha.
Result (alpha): 5.05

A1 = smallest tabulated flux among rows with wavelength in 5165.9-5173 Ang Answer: 4.76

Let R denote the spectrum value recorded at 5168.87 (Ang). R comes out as 4.82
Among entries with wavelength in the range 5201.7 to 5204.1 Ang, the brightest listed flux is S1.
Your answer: 5.7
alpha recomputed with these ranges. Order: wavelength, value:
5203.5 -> 5.22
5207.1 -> 4.91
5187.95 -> 5.06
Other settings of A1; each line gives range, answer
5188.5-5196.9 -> 4.87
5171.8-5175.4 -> 4.67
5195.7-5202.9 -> 4.99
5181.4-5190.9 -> 4.65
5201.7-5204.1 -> 5.22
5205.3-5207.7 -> 4.91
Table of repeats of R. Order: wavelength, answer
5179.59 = 4.97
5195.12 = 5.32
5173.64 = 5.51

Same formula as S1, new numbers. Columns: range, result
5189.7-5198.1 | 5.67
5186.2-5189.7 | 5.18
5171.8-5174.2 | 5.52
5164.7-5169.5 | 5.44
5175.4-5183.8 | 5.26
